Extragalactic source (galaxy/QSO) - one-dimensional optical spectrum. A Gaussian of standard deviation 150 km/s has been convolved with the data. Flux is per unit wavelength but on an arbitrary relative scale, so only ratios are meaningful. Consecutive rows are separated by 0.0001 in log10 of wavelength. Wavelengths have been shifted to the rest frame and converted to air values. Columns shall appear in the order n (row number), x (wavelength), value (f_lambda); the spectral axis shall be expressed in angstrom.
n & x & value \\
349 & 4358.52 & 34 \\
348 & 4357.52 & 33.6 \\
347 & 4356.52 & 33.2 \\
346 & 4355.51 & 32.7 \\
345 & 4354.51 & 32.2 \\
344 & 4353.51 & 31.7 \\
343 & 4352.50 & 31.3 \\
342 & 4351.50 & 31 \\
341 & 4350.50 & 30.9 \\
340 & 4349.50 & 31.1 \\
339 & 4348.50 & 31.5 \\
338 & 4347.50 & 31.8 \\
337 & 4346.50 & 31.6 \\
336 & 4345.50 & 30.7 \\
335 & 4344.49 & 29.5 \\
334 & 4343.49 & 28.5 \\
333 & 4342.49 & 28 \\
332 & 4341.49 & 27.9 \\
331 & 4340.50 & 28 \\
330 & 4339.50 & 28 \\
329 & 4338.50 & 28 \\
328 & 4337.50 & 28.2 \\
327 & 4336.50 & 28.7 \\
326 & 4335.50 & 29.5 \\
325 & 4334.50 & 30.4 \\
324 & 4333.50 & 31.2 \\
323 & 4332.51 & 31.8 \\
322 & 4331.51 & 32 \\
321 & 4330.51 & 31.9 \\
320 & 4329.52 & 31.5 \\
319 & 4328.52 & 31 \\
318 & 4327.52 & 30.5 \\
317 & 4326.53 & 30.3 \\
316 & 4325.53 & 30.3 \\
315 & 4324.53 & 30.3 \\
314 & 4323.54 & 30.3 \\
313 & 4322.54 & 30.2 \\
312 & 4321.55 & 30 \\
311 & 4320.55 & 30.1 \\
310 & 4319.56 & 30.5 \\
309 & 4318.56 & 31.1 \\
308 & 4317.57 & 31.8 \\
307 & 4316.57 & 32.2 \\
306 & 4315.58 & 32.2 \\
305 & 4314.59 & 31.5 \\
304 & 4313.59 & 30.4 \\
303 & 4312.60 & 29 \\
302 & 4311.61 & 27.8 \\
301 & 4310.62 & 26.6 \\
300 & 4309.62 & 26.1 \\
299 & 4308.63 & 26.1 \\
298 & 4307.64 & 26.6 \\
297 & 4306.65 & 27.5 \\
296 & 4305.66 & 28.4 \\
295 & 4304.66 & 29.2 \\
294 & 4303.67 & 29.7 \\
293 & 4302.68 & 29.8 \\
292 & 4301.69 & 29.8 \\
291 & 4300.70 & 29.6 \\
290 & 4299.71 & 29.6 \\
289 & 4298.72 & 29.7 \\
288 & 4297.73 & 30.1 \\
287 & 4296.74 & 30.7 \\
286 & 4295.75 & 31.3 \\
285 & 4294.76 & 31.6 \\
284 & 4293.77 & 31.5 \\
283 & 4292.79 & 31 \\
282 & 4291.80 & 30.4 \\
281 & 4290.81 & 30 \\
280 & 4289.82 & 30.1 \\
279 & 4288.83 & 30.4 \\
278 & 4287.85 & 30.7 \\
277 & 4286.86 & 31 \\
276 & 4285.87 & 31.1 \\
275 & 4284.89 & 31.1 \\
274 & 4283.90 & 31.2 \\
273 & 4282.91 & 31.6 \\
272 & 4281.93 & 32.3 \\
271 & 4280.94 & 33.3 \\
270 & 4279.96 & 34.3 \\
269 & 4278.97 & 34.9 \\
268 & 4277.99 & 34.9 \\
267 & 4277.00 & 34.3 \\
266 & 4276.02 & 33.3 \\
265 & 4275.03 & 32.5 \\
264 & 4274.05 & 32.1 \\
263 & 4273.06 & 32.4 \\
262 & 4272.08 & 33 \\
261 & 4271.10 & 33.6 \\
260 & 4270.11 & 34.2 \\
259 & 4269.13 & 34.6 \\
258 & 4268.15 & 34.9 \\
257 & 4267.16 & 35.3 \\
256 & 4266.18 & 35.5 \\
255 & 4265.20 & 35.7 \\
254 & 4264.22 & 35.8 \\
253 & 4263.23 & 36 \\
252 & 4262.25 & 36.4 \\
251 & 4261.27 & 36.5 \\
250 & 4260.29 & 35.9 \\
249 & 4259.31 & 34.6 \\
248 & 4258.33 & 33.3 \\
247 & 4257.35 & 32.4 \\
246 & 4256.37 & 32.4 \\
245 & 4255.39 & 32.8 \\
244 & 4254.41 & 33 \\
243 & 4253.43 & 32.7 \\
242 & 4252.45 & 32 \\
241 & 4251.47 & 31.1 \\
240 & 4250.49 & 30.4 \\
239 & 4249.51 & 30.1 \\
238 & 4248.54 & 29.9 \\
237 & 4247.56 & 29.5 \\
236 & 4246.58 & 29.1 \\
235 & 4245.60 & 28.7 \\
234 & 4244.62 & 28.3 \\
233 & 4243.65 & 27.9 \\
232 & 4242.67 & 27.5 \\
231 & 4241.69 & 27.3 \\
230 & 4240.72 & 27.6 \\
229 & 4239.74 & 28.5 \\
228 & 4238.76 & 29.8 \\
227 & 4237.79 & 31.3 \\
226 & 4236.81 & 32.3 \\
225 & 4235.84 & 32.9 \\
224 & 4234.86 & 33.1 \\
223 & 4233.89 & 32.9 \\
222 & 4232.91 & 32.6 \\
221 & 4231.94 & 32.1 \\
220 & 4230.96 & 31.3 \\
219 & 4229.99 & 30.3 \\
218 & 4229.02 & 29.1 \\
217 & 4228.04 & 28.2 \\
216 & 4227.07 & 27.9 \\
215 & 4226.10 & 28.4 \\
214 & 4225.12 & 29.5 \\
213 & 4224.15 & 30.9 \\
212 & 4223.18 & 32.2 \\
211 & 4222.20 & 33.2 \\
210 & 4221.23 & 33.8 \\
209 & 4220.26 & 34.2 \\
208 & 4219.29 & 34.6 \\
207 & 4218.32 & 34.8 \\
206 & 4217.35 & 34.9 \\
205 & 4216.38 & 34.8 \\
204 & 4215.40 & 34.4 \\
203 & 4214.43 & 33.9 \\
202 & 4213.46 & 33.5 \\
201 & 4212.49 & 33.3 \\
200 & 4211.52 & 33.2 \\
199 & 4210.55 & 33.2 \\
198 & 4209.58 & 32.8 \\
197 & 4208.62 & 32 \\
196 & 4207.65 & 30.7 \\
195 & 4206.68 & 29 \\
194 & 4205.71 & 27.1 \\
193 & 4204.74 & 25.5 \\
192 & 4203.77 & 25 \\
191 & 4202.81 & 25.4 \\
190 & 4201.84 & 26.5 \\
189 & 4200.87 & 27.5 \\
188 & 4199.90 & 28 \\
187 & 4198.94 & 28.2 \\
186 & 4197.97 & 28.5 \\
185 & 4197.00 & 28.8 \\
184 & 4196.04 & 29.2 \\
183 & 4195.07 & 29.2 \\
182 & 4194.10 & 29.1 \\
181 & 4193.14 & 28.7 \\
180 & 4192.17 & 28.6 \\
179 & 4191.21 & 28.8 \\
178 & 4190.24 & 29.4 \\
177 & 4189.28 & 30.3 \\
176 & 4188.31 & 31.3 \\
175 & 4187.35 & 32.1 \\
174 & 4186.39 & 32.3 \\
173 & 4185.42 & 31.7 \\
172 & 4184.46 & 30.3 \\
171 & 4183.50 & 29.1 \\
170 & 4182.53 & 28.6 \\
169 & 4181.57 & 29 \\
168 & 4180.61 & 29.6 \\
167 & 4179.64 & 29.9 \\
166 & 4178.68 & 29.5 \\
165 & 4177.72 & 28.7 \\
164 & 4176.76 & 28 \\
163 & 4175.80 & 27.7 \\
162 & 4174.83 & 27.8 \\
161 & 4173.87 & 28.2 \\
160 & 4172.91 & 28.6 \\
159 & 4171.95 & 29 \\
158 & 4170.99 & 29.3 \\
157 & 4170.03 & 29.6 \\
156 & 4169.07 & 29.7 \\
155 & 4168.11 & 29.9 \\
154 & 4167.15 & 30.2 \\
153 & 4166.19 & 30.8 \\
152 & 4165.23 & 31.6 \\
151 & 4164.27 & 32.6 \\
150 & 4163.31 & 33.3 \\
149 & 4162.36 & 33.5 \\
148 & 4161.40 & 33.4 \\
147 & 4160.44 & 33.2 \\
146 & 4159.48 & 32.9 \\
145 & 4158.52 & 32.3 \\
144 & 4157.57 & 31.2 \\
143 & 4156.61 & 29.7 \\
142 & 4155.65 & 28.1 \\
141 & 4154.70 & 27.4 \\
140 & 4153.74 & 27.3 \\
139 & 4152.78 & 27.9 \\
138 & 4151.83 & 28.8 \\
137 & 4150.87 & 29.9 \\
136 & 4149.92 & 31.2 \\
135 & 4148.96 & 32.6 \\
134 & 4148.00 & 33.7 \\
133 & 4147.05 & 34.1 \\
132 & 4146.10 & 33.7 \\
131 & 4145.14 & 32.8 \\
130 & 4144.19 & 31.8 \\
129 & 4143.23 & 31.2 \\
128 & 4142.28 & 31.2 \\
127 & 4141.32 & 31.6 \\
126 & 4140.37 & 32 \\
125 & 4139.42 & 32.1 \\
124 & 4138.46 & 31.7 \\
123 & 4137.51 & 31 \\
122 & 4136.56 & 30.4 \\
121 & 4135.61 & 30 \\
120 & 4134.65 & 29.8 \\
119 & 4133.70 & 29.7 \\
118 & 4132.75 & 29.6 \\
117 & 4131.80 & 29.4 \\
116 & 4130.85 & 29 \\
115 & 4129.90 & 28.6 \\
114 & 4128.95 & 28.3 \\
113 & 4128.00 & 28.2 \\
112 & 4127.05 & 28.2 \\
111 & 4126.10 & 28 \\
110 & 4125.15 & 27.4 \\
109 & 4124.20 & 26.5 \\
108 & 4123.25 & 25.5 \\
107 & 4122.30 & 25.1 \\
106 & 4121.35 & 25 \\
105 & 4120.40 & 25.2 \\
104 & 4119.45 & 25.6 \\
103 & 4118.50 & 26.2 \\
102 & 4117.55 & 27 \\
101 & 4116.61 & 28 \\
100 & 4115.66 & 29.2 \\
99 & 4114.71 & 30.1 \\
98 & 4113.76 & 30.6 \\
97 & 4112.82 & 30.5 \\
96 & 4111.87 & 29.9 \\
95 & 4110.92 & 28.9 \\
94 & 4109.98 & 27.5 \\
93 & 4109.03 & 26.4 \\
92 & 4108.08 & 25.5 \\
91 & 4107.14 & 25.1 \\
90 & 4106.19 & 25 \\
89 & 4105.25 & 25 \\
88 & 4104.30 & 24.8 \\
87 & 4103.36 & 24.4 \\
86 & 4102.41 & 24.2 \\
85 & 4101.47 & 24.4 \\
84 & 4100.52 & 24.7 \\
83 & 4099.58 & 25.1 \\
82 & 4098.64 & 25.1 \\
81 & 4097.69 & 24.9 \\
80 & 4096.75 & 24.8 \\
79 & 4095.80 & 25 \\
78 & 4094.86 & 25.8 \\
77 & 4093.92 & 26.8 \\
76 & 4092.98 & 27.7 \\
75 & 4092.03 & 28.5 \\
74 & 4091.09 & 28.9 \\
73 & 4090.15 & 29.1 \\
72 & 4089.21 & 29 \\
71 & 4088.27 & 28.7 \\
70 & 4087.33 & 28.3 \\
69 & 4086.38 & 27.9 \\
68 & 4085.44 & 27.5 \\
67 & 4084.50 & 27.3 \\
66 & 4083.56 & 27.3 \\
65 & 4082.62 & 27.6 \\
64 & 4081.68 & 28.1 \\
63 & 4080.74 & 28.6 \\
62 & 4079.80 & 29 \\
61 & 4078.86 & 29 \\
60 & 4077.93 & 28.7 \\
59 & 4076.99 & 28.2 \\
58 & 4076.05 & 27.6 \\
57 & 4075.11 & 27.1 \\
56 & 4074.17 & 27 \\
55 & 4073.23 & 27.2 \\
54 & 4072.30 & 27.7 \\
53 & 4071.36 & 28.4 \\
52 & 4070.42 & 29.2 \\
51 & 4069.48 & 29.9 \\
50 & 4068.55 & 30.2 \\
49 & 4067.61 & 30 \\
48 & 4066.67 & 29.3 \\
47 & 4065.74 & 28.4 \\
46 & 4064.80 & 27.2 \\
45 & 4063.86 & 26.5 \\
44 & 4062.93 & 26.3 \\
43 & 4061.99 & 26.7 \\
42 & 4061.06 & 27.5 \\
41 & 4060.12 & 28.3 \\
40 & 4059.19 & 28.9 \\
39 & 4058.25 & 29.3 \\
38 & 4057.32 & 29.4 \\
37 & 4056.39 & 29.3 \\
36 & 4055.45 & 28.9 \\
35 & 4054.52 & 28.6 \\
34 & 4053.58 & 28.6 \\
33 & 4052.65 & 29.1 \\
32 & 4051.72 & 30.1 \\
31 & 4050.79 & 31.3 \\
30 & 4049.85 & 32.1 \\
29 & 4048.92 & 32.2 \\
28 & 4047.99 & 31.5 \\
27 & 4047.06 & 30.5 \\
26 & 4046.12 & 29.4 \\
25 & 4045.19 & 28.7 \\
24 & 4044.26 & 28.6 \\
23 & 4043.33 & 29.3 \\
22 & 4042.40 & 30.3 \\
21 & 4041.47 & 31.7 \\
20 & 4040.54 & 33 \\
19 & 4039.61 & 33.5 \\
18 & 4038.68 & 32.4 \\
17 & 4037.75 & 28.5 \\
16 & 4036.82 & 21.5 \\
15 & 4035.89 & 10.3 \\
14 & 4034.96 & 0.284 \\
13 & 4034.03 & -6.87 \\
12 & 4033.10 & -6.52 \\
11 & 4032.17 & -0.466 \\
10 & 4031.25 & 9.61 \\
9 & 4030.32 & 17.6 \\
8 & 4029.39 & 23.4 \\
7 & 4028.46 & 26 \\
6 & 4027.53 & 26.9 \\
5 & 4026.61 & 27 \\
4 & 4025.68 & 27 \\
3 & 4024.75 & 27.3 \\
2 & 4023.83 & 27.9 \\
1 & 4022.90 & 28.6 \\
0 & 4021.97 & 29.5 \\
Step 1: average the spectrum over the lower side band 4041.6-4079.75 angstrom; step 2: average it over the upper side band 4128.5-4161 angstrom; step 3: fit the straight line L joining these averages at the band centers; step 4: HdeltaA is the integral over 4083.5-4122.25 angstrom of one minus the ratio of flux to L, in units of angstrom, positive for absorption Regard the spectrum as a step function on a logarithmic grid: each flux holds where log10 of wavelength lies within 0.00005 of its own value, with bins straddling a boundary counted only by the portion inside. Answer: 3.9 angstrom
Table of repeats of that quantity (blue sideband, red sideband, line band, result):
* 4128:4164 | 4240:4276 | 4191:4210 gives 1.9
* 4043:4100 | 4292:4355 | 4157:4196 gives -1.6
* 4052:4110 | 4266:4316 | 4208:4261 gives -2.6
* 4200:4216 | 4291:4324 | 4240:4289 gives -4.0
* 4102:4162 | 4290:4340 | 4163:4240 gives -2.6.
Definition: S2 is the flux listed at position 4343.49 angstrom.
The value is 28.5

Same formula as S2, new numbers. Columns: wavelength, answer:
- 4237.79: 31.3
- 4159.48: 32.9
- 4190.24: 29.4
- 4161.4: 33.4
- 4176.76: 28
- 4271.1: 33.6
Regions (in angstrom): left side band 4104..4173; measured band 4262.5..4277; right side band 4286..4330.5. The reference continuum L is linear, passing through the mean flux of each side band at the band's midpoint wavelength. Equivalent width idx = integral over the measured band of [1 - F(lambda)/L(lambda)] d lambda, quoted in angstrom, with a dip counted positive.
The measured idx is -2.1 angstrom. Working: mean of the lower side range 29.5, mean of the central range 34.2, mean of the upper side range 30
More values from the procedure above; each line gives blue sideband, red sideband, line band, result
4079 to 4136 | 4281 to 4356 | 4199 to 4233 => -2.5 angstrom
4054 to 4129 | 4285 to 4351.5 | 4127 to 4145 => -1.5 angstrom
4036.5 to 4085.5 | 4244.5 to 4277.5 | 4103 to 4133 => 2.8 angstrom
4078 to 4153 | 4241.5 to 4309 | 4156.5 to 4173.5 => -1.1 angstrom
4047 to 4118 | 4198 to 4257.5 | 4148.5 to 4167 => -1.0 angstrom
